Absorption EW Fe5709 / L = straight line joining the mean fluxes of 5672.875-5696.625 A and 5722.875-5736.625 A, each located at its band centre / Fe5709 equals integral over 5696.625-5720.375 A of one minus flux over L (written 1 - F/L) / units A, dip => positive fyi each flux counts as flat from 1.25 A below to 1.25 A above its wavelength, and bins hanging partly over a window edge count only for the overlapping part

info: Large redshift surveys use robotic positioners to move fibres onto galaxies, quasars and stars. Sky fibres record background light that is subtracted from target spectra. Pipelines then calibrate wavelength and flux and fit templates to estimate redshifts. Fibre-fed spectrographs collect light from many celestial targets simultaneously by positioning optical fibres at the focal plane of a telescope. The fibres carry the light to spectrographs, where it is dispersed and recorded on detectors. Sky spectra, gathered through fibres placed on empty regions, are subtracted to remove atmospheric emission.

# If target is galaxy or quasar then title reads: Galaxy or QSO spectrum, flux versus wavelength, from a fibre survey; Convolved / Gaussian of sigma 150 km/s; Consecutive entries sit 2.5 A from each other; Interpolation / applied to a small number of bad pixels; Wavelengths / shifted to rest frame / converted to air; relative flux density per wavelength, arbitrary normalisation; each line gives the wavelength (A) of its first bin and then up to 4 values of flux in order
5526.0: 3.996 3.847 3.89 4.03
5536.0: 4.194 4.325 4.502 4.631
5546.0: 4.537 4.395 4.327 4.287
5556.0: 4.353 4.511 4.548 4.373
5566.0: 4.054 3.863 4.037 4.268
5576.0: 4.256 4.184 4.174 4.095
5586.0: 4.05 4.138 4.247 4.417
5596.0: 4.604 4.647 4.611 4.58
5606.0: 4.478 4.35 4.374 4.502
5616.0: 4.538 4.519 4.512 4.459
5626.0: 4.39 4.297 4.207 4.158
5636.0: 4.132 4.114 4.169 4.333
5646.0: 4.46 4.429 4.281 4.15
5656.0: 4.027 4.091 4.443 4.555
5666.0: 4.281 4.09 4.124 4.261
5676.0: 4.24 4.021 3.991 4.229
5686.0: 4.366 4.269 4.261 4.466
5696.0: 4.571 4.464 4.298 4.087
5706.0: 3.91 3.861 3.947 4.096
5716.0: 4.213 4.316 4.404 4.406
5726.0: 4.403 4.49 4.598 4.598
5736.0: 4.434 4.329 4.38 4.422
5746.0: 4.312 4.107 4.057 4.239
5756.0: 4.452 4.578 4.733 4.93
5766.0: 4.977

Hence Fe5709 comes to 1.3 A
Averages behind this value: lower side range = 4.26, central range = 4.15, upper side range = 4.49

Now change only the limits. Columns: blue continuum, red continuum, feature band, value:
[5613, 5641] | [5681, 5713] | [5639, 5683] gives 0.5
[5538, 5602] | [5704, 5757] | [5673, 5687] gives 0.4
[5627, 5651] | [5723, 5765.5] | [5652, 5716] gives 2.0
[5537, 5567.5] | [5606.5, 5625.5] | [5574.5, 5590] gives 1.0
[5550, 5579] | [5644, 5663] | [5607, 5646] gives -0.6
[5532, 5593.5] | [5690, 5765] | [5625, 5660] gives 0.6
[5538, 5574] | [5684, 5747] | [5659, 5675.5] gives 0.2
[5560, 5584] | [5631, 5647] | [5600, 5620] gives -1.4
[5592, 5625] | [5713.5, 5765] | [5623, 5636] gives 0.6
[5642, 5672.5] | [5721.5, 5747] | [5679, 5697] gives 0.2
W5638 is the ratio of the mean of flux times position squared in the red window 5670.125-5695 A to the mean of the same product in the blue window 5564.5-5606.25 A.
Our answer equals 1.0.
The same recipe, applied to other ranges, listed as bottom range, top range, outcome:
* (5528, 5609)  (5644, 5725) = 1.03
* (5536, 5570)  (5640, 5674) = 1.02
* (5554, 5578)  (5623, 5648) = 1.03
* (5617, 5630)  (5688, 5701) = 1.02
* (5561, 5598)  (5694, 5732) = 1.06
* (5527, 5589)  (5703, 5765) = 1.09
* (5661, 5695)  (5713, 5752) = 1.04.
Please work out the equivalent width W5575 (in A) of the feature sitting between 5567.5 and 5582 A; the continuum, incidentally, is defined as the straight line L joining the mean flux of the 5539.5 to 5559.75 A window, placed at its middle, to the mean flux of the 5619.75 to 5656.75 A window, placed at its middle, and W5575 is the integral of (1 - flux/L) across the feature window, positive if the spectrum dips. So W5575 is 0.9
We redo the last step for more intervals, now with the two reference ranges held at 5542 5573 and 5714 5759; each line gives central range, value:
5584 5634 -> -0.75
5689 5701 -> -0.16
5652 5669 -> 0.42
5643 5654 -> 0.01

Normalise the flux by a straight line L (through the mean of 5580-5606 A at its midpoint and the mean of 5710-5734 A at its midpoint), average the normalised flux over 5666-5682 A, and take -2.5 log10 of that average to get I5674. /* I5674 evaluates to 0.06 mag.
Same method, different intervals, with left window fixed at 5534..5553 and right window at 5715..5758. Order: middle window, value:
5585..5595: 0.04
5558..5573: 0.04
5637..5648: 0.03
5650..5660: 0.06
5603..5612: -0.01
